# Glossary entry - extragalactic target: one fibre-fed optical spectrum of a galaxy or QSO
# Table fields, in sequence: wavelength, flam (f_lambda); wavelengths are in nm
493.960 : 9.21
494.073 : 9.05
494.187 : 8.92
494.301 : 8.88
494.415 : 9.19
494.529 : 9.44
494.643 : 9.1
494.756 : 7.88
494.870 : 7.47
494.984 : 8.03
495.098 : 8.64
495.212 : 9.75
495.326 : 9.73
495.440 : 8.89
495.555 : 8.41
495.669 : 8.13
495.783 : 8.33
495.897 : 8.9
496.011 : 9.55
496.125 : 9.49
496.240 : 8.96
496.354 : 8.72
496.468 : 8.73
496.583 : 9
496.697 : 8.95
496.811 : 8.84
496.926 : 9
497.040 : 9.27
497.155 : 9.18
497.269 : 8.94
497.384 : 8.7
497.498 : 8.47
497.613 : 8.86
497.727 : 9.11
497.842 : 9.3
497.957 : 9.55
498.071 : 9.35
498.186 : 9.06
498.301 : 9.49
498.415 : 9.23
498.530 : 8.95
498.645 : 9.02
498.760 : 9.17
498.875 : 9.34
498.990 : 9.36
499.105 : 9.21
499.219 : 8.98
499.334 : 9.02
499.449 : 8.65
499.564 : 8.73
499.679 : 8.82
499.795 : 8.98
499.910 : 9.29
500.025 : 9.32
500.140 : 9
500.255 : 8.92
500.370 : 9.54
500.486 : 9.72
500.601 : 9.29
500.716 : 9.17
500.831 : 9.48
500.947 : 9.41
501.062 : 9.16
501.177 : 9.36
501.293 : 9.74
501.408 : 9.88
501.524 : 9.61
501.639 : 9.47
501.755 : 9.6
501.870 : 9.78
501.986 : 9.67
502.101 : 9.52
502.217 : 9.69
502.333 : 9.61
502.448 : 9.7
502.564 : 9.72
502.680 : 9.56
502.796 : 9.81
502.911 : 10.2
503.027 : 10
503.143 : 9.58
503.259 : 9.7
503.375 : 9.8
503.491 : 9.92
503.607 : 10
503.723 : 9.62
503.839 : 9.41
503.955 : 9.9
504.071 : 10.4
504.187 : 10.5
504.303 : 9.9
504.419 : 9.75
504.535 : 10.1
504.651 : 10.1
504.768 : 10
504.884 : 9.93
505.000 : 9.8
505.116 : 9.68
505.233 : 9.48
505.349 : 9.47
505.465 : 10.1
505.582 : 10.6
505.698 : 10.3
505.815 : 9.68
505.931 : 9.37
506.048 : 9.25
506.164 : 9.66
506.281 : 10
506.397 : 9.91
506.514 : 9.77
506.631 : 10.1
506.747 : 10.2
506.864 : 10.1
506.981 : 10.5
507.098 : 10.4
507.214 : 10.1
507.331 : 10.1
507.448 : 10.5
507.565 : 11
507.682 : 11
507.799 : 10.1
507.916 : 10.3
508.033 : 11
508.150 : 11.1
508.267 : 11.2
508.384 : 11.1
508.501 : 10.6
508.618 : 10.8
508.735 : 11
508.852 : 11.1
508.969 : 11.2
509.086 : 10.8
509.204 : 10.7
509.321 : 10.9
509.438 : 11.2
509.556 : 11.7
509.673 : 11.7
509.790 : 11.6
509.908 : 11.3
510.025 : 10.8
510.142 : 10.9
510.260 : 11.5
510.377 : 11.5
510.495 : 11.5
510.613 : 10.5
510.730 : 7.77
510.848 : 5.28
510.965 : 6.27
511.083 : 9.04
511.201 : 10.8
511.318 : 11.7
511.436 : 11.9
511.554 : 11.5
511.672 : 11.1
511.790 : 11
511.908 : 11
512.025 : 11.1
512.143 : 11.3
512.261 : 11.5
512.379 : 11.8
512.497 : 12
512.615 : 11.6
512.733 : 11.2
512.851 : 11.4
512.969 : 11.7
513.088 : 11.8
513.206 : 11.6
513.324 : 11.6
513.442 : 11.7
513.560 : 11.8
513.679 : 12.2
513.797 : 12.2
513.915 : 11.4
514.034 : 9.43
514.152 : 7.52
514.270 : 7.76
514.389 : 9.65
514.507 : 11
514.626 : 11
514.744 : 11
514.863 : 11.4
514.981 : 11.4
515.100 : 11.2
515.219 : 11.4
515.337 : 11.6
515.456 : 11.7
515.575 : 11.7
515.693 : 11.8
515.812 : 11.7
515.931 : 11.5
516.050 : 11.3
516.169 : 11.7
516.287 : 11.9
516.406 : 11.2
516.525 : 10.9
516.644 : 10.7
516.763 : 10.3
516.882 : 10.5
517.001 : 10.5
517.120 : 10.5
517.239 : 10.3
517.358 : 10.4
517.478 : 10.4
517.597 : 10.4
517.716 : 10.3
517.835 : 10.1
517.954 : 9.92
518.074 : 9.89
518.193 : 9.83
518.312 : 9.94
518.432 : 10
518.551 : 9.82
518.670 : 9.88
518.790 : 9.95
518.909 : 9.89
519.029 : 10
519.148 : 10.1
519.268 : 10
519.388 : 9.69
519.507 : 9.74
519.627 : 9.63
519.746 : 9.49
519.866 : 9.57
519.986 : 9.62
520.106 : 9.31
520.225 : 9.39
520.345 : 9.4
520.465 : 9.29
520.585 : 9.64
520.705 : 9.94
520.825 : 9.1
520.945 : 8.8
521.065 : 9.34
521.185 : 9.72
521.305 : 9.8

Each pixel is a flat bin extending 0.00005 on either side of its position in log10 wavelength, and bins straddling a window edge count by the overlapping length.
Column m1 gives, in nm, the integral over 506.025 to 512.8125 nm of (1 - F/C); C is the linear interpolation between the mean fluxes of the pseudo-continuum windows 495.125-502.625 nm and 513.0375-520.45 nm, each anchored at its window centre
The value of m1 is -0.45 nm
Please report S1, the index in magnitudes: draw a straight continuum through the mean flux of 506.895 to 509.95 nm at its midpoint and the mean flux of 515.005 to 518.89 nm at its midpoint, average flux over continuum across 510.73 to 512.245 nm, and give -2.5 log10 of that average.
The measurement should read 0.07 mag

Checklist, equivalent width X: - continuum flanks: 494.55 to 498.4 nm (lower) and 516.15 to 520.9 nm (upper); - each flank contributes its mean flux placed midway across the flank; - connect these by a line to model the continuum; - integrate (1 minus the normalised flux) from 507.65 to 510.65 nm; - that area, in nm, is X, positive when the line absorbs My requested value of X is -0.46 nm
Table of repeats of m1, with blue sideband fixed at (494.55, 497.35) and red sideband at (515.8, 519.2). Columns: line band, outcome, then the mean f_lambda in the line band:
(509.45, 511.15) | -0.04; 10.1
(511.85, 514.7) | -0.26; 11.1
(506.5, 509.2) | -0.25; 10.6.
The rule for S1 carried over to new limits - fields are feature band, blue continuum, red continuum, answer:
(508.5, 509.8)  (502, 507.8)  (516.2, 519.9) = -0.11 mag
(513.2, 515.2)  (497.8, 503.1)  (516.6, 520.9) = -0.11 mag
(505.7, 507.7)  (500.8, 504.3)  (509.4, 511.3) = -0.01 mag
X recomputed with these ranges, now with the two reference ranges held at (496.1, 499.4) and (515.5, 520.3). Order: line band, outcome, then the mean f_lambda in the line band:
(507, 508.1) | -0.09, 10.5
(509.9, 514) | -0.40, 10.9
